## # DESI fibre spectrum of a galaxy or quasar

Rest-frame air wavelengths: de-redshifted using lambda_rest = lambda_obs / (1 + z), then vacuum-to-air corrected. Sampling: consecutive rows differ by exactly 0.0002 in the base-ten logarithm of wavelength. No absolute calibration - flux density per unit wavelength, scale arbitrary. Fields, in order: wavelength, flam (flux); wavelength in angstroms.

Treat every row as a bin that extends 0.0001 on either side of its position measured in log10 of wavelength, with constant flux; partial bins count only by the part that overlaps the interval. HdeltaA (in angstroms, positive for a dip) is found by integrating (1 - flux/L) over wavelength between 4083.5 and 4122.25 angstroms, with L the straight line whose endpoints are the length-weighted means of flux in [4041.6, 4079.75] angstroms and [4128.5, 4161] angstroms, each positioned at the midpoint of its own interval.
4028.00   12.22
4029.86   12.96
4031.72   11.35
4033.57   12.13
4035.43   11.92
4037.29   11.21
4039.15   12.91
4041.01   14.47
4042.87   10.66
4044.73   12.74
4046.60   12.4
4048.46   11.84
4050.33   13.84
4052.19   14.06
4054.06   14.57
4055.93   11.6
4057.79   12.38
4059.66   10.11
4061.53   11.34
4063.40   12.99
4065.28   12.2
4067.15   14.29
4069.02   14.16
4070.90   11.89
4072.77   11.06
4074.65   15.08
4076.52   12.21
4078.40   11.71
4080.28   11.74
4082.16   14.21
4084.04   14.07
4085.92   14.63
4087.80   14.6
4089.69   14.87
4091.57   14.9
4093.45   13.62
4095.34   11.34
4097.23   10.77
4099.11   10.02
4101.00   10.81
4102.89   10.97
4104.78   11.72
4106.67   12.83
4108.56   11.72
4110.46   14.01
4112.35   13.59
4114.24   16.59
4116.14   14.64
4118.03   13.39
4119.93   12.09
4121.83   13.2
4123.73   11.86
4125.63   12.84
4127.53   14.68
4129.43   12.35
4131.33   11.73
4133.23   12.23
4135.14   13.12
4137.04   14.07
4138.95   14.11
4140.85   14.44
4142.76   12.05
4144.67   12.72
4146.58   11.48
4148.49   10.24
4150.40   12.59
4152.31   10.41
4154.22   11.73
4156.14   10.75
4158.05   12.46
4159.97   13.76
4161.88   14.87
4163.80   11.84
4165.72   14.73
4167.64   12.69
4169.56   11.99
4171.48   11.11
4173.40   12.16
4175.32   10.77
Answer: -1.8 angstroms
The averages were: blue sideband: 12.6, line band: 13.1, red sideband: 12.4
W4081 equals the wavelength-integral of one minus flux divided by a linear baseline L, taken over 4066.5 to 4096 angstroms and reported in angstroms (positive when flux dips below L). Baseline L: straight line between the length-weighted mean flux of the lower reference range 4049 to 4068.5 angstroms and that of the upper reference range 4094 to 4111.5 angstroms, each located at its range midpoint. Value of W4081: -3.0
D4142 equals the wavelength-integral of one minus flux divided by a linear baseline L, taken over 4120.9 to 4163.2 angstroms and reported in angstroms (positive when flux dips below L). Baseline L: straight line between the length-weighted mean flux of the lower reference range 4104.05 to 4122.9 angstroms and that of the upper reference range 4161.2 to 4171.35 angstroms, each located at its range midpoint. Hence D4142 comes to 1.80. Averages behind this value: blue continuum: 13.4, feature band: 12.6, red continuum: 13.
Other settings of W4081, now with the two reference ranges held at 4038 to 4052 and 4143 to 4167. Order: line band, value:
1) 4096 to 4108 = 1.25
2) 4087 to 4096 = -0.99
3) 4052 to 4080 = 0.17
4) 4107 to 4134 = -1.67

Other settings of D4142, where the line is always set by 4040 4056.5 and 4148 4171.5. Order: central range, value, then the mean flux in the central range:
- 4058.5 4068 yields 0.50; 12.2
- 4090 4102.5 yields 0.65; 12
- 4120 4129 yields -0.34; 13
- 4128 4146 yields -0.78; 13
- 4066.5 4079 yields -0.11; 12.9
